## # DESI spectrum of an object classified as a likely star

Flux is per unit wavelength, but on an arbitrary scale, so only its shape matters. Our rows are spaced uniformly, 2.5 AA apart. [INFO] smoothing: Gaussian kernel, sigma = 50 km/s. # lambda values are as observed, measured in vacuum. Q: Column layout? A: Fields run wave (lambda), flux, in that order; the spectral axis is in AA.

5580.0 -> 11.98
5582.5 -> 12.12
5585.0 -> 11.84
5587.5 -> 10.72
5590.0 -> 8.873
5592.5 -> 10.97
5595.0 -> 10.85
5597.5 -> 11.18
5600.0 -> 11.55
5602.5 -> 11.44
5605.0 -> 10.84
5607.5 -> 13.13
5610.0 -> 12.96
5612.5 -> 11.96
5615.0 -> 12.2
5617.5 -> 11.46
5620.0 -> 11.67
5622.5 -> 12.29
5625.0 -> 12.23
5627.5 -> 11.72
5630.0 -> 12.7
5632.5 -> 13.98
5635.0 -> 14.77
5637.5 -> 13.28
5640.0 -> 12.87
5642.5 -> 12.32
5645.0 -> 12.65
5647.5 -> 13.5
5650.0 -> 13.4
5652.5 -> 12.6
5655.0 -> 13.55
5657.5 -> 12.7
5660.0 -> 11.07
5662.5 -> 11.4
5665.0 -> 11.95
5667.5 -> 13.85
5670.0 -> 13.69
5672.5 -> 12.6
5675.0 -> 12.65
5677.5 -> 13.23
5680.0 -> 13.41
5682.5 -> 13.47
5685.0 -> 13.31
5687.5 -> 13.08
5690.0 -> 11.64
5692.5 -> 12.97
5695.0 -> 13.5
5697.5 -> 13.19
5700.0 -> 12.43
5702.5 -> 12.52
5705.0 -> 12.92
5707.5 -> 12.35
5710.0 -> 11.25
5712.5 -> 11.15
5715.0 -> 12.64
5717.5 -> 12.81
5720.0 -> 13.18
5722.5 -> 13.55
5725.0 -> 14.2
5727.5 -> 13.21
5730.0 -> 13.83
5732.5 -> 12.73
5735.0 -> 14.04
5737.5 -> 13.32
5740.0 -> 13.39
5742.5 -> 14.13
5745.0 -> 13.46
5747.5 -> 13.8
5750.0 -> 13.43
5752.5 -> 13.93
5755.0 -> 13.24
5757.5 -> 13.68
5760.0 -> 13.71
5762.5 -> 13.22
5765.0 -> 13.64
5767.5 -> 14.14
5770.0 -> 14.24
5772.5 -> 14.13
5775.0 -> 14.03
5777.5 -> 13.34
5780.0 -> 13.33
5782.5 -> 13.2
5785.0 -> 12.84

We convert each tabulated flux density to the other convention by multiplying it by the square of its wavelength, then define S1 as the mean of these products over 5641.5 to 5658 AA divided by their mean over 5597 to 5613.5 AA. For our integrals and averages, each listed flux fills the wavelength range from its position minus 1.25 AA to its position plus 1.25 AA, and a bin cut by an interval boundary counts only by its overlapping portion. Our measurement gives 1.1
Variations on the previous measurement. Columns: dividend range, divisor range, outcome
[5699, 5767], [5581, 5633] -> 1.18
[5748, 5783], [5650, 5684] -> 1.10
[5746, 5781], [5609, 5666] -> 1.14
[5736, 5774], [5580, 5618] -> 1.26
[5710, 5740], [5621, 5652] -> 1.04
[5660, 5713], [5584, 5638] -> 1.09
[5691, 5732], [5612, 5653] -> 1.04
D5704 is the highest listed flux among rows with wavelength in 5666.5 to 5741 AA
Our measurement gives 14.2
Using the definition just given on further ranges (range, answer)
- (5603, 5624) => 13.13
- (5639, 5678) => 13.85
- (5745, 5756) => 13.93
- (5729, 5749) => 14.13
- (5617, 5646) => 14.77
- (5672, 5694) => 13.47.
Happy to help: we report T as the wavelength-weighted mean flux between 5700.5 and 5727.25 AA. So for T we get 12.7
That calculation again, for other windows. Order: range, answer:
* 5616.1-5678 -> 12.7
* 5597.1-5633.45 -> 12.1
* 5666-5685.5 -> 13.3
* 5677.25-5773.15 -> 13.2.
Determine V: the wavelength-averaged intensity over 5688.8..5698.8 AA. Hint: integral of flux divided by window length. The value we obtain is 12.8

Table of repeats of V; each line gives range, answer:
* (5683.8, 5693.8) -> 12.8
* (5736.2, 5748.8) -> 13.6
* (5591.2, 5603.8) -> 11.2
